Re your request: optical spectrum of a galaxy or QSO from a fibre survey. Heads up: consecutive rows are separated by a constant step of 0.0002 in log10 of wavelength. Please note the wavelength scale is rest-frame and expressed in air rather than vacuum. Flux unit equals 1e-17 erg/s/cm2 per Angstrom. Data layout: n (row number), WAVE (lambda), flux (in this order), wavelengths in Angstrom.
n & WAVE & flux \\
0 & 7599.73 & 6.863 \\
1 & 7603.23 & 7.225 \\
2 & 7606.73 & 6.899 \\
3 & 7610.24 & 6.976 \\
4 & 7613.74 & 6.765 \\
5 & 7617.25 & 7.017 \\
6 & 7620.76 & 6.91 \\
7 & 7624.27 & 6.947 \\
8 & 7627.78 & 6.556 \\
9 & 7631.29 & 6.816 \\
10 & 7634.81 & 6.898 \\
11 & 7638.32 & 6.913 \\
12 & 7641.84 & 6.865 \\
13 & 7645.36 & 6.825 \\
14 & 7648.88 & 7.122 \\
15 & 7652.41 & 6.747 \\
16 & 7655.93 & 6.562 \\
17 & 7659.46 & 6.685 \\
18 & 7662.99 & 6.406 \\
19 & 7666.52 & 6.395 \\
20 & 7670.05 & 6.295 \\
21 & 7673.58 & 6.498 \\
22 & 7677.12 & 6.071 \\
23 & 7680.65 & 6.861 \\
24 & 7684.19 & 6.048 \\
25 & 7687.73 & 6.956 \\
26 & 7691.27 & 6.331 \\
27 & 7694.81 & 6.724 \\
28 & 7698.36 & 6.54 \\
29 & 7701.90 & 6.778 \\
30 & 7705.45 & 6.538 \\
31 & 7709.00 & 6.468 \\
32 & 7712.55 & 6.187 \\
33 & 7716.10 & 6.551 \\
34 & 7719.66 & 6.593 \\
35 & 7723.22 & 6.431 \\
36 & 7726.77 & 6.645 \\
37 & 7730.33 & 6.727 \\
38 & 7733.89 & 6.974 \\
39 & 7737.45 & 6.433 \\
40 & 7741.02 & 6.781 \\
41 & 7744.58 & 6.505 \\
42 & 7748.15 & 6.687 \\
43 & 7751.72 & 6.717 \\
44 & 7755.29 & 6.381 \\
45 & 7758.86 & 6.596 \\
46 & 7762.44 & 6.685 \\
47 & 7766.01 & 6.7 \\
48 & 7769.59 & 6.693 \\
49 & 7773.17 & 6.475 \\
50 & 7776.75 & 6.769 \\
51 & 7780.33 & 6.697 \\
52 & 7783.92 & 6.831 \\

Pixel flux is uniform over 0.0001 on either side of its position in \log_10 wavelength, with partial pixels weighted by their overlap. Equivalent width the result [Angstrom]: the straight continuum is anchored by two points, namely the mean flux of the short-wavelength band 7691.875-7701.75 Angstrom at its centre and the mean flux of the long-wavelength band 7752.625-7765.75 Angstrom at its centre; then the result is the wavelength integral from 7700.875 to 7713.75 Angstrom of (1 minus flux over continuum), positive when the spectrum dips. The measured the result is 0.25 Angstrom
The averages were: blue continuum 6.62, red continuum 6.58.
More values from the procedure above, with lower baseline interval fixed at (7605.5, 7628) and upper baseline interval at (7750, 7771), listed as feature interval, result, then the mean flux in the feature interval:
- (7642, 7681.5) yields 1.2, 6.59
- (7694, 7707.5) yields 0.2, 6.63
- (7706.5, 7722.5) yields 0.6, 6.45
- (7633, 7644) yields -0.1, 6.89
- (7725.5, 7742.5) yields -0.1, 6.71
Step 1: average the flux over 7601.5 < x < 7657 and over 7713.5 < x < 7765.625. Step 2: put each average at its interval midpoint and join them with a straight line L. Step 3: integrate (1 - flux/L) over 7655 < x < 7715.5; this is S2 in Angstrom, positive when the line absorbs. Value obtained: 2.3 Angstrom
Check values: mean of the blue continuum 6.88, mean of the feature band 6.49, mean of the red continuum 6.62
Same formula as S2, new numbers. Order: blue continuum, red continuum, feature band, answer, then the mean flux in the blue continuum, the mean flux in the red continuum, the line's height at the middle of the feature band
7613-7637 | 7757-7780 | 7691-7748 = 1.2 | 6.85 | 6.66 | 6.72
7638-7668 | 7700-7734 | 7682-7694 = 0.3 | 6.72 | 6.57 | 6.64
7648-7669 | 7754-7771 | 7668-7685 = 0.6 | 6.62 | 6.62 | 6.62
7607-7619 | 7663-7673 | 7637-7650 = -0.6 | 6.91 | 6.38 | 6.62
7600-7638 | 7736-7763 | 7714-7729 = 0.2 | 6.9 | 6.59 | 6.66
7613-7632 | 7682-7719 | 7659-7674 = 0.5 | 6.84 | 6.52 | 6.66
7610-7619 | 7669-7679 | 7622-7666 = -1.1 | 6.91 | 6.3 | 6.61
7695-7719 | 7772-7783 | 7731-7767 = -0.2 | 6.53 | 6.67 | 6.61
